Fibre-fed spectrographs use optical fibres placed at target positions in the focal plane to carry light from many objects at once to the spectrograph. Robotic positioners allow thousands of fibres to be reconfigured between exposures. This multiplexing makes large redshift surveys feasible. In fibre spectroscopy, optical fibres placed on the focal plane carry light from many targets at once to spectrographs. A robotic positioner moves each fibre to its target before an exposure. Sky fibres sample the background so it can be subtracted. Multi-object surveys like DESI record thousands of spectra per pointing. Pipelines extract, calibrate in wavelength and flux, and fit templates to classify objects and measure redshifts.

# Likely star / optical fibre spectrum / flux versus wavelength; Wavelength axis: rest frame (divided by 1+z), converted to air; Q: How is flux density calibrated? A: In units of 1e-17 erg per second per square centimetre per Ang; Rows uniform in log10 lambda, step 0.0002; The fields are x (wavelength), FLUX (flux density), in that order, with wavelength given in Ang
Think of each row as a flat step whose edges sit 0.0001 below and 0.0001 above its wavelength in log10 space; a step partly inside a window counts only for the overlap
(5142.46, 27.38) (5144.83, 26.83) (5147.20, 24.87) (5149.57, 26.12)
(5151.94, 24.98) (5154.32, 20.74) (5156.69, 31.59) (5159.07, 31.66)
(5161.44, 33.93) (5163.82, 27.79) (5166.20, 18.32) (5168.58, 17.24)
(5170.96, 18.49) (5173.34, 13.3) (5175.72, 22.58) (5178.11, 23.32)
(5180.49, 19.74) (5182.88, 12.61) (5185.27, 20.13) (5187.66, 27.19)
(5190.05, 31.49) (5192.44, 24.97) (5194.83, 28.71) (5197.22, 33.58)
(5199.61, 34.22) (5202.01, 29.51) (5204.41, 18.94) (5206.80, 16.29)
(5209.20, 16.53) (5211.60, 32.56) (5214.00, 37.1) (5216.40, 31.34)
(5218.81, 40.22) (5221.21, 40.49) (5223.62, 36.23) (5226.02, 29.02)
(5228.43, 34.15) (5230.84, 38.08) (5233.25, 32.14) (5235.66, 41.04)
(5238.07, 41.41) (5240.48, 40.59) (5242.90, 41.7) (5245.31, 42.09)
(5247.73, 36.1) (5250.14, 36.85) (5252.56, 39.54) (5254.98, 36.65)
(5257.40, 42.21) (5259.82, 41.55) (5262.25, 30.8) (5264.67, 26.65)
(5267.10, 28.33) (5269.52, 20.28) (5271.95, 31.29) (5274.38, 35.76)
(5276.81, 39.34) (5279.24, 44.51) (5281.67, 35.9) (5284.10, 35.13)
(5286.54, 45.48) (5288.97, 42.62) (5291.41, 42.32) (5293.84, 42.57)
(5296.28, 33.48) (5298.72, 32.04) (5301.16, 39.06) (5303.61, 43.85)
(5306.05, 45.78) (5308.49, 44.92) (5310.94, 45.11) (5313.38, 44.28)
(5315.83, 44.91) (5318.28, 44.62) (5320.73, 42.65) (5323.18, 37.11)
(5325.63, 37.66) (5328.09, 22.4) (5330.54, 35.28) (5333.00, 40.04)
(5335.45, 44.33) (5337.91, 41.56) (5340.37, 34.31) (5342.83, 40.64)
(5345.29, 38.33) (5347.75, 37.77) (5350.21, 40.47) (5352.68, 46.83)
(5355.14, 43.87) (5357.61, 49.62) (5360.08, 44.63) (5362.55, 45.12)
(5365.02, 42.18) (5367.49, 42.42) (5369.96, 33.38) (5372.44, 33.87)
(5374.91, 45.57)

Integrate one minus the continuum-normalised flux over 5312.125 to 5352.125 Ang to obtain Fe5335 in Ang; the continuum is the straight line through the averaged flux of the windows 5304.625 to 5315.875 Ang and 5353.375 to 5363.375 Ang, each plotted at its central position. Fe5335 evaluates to 5.4 Ang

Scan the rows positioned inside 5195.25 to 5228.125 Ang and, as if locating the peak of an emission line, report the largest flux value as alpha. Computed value 40.49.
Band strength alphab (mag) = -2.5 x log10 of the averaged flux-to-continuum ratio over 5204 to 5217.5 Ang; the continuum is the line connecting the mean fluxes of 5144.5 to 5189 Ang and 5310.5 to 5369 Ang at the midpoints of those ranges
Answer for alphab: 0.08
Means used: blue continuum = 23.2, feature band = 25.8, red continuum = 41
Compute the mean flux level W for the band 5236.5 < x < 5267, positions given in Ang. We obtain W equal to 37.7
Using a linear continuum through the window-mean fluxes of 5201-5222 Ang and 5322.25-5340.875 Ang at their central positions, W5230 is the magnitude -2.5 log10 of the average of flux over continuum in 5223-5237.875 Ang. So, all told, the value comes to -0.17 mag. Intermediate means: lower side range 29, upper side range 36.7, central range 35.5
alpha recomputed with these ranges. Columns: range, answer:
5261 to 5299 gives 45.48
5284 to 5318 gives 45.78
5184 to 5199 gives 33.58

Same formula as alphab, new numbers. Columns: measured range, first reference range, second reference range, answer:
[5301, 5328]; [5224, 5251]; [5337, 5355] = -0.069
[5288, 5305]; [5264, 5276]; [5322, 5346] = -0.217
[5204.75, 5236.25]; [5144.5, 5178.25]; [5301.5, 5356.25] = -0.074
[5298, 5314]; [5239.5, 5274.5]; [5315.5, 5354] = -0.125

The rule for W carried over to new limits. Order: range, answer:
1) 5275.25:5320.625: 41.4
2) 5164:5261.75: 30.5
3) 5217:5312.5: 37.8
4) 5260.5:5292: 35.2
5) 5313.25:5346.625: 39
